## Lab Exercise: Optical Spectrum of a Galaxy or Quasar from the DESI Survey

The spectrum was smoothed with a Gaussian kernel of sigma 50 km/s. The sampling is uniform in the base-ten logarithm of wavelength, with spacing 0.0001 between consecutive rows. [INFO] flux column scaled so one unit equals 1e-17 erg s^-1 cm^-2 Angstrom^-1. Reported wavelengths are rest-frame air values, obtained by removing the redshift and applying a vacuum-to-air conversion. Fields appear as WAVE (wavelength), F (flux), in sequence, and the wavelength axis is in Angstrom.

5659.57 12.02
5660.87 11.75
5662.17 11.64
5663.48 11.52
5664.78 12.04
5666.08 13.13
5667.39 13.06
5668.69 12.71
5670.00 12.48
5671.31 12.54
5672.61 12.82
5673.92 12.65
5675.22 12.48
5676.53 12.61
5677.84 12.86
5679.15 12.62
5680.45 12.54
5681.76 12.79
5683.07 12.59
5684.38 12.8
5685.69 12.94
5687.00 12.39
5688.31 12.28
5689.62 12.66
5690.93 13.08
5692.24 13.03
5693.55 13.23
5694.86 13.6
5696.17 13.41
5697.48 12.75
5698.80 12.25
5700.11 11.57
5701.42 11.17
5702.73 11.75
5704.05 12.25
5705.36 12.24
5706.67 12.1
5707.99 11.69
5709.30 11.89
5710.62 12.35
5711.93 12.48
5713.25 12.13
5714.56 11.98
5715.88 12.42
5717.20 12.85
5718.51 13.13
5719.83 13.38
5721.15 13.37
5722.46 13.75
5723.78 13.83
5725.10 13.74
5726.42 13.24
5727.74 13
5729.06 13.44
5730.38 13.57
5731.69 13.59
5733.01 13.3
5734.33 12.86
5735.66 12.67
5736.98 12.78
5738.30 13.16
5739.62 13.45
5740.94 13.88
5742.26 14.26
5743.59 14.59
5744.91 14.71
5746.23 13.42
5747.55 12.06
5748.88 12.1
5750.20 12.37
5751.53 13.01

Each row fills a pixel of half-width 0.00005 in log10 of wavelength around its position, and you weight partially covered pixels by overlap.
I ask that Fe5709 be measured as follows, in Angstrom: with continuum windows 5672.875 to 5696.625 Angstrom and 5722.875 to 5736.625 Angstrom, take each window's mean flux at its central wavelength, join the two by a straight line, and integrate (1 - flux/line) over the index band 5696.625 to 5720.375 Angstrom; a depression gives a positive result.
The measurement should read 1.5 Angstrom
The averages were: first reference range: 12.8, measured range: 12.2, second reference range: 13.3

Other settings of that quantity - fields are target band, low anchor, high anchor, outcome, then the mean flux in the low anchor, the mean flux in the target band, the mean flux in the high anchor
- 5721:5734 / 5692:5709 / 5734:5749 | -0.4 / 12.4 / 13.5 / 13.4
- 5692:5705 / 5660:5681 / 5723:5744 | 0.4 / 12.5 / 12.5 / 13.4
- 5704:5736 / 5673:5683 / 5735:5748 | 0.9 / 12.6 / 12.9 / 13.5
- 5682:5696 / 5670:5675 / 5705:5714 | -0.5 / 12.6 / 12.9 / 12.1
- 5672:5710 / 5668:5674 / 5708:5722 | 0.3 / 12.6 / 12.5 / 12.6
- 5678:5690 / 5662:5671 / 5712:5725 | 0.0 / 12.4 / 12.6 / 13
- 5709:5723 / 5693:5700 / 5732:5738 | 0.2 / 12.9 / 12.7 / 12.9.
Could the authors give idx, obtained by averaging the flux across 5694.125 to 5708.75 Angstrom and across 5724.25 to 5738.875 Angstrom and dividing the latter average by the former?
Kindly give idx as 1.08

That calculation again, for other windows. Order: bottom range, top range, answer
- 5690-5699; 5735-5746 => 1.05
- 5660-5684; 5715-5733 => 1.07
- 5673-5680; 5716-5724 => 1.05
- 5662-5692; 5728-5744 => 1.07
